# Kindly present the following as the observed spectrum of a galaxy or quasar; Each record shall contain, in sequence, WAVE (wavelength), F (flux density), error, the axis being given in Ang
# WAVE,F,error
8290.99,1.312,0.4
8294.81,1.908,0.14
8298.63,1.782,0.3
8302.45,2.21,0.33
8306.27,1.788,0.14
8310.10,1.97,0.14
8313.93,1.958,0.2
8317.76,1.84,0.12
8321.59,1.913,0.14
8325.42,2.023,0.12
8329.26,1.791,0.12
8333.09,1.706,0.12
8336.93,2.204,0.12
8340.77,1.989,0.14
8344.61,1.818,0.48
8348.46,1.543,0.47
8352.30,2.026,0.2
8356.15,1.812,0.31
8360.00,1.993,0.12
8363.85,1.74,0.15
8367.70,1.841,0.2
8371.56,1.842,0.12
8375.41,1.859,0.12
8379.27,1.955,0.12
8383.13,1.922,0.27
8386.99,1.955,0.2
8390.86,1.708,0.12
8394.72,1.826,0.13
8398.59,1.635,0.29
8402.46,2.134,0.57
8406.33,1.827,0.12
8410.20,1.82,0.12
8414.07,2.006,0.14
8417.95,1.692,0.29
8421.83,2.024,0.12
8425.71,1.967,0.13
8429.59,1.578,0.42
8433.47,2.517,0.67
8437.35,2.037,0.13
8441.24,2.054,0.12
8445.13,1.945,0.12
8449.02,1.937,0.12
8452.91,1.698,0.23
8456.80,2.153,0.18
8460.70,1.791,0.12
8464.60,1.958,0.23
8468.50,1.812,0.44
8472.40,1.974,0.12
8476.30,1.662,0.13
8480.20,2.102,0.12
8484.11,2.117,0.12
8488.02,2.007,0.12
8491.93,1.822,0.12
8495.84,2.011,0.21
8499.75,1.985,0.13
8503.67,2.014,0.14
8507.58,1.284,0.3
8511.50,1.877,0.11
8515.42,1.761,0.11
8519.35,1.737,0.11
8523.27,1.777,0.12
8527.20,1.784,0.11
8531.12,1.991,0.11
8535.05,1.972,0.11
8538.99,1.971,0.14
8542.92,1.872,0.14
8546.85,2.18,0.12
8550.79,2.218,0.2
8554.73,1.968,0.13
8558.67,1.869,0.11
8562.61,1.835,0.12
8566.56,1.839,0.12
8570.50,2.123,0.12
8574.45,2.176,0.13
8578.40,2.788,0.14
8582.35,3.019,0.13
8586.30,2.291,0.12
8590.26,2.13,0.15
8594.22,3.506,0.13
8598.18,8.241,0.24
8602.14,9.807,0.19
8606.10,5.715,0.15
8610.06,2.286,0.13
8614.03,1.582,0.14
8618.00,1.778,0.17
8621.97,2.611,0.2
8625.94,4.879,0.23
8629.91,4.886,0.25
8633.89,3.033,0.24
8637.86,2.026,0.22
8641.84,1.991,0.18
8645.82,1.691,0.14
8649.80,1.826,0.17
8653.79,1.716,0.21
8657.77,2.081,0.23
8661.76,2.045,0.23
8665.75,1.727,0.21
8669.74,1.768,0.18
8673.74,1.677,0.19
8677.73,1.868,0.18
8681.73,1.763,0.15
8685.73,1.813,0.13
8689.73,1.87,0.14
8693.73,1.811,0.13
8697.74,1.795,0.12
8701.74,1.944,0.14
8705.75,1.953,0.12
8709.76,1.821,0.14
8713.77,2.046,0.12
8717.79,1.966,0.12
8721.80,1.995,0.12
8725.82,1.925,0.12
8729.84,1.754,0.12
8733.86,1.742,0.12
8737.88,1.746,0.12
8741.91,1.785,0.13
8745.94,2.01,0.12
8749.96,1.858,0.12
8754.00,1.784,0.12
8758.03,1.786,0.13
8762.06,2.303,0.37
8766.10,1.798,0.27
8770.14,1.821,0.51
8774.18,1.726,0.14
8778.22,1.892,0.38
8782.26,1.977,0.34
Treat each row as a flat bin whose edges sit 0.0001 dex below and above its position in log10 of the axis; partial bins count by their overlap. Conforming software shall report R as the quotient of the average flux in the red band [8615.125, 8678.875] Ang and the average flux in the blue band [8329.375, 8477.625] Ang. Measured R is 1.2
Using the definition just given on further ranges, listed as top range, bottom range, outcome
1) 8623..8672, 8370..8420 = 1.33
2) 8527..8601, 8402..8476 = 1.35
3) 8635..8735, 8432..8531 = 0.98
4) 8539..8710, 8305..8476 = 1.37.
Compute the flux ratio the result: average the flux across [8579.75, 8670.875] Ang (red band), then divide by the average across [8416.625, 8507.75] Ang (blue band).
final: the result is 1.63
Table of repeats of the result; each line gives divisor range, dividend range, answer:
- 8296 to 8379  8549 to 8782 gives 1.27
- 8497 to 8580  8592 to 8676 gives 1.63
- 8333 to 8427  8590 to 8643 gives 2.12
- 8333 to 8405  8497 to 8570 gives 1.01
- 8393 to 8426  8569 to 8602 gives 1.95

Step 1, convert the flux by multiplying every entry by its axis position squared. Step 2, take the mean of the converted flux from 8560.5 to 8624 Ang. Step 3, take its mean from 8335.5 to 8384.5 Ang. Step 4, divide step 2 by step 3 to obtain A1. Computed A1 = 1.9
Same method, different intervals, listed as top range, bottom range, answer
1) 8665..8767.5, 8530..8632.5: 0.62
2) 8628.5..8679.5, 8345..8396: 1.24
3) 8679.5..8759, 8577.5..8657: 0.56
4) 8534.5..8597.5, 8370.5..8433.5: 1.31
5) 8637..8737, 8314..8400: 1.08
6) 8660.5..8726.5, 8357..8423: 1.07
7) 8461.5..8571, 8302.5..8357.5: 1.05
